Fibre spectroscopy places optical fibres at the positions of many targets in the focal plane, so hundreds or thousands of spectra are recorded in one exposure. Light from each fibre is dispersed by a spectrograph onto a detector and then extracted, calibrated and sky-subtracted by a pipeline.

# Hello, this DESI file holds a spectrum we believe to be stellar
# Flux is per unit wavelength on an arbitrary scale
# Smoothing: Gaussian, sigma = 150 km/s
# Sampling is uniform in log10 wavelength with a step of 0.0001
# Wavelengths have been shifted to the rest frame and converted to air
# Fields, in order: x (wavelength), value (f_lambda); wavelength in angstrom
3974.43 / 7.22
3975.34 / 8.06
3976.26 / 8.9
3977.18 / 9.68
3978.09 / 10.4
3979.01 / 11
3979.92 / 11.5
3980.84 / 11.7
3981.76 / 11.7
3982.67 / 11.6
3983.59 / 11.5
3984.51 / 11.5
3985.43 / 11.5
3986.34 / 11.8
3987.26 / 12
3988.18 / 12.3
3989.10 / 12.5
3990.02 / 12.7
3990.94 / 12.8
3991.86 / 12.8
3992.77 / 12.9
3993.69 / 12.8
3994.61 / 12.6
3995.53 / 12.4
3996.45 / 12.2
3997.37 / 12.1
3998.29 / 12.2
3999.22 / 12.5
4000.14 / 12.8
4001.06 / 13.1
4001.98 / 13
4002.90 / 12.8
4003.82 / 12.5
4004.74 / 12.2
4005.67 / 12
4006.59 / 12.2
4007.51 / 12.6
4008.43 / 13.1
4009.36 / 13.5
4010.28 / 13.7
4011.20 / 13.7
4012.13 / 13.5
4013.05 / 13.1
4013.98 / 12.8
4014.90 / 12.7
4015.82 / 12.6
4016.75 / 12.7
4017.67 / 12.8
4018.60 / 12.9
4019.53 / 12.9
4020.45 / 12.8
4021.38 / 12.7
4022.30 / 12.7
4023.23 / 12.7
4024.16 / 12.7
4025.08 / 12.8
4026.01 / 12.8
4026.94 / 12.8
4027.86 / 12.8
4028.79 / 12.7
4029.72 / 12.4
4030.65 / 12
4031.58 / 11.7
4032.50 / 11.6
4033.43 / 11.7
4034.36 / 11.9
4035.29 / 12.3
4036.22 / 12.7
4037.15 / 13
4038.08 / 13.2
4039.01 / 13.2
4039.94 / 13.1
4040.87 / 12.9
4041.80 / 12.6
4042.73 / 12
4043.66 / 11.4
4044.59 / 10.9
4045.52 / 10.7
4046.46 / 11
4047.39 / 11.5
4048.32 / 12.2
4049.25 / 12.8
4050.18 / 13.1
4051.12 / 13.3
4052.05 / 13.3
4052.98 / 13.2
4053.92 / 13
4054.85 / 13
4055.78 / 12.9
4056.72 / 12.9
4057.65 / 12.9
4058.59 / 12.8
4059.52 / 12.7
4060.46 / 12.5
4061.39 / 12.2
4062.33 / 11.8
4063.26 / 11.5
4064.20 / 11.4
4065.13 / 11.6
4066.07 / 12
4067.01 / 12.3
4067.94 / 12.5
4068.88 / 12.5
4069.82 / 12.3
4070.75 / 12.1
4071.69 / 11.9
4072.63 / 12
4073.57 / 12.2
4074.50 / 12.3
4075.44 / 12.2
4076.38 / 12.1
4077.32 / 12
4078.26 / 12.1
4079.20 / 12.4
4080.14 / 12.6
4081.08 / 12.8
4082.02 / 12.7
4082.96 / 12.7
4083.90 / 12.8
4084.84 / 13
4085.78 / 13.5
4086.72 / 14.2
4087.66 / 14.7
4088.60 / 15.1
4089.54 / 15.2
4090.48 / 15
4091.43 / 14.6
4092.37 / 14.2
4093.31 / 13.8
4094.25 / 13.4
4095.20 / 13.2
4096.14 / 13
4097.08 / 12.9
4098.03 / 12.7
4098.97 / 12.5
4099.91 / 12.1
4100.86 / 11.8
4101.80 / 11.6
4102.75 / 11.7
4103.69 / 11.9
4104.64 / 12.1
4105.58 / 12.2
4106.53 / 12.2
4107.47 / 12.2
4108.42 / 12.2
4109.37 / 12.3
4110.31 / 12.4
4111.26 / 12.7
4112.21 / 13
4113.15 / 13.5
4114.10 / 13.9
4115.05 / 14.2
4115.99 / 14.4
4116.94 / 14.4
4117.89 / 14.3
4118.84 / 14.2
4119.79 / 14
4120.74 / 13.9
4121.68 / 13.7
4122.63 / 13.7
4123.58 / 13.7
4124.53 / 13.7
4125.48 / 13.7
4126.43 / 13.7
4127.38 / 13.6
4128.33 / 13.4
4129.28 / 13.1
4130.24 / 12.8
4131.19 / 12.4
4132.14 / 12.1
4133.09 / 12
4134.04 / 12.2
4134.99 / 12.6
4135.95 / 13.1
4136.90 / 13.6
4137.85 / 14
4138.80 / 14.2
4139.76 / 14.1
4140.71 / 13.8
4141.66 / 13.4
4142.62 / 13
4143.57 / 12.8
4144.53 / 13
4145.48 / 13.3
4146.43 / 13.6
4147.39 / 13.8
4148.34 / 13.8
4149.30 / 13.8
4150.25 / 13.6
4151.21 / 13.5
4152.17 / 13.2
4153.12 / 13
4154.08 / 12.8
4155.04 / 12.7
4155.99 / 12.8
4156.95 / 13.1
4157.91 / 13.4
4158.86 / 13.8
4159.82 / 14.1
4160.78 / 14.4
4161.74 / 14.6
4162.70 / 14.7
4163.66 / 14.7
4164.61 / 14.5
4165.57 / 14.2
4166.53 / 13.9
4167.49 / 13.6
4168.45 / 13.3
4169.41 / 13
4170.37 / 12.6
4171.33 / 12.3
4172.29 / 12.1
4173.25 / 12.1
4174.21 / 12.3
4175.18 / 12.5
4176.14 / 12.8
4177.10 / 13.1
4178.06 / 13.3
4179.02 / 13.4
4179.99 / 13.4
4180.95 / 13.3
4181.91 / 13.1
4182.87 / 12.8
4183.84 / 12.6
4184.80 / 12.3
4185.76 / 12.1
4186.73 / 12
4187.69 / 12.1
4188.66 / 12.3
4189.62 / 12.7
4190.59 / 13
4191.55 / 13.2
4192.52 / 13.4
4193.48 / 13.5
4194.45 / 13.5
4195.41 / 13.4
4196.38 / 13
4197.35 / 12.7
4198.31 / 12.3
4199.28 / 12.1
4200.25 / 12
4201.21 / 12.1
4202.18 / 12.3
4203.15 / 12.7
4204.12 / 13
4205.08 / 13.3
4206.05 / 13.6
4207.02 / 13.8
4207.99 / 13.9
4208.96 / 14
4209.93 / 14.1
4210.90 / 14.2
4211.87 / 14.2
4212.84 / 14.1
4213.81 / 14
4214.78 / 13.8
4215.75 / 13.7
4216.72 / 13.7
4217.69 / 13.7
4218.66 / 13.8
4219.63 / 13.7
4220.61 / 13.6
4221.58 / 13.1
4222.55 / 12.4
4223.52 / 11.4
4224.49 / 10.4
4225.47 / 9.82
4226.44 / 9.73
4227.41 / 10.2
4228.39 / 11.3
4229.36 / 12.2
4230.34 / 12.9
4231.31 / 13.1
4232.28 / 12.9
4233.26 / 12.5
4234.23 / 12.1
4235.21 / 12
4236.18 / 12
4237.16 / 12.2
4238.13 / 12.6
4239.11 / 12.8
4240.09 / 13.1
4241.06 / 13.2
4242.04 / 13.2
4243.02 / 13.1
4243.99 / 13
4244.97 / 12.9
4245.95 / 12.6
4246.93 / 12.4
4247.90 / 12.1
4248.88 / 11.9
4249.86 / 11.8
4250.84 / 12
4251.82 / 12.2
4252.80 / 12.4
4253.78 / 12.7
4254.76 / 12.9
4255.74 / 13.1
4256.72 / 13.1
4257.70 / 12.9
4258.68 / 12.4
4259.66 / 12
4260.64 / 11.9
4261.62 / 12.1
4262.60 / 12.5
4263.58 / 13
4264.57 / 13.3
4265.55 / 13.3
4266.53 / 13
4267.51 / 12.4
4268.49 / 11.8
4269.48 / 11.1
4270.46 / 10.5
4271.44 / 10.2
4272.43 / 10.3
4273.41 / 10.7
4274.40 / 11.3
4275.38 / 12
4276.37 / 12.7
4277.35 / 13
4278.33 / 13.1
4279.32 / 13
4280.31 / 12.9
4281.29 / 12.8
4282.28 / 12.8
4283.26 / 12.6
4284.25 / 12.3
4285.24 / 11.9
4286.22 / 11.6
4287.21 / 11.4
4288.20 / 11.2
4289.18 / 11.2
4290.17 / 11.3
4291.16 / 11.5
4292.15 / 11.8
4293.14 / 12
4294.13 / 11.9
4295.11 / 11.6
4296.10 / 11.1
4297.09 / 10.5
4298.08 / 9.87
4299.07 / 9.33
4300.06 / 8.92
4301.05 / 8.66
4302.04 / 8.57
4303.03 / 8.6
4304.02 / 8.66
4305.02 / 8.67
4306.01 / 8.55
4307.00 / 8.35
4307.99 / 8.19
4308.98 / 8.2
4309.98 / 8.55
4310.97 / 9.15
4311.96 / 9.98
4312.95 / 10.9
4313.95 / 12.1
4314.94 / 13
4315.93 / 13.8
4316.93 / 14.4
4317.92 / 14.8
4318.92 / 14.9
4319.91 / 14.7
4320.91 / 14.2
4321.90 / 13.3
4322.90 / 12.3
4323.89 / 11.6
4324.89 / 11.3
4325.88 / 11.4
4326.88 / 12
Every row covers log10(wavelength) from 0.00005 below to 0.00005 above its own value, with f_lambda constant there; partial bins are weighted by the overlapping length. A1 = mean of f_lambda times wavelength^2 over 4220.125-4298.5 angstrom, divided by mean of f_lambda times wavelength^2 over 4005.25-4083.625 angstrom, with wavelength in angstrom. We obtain 1.1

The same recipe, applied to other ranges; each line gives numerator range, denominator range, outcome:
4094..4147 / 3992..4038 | 1.09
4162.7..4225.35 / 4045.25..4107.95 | 1.09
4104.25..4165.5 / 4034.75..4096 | 1.09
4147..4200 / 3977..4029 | 1.15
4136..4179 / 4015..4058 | 1.14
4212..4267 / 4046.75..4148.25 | 1.04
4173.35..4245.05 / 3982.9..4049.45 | 1.13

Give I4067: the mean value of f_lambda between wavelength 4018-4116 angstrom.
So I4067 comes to 12.6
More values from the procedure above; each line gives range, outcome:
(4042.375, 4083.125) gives 12.3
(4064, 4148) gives 13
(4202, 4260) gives 12.7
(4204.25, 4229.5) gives 12.9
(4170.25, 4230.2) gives 12.8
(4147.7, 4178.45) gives 13.4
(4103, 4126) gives 13.3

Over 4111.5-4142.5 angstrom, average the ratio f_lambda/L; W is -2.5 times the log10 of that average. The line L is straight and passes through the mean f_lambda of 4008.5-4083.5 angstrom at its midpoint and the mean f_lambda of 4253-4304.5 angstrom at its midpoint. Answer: -0.11 mag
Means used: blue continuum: 12.5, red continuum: 11.6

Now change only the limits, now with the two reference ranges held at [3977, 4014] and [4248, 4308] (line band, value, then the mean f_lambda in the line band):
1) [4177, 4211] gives -0.108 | 13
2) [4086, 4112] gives -0.087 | 13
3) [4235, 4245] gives -0.103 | 12.8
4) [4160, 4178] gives -0.135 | 13.4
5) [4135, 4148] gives -0.136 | 13.5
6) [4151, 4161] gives -0.126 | 13.3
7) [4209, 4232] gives -0.098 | 12.8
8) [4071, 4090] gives -0.072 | 12.9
